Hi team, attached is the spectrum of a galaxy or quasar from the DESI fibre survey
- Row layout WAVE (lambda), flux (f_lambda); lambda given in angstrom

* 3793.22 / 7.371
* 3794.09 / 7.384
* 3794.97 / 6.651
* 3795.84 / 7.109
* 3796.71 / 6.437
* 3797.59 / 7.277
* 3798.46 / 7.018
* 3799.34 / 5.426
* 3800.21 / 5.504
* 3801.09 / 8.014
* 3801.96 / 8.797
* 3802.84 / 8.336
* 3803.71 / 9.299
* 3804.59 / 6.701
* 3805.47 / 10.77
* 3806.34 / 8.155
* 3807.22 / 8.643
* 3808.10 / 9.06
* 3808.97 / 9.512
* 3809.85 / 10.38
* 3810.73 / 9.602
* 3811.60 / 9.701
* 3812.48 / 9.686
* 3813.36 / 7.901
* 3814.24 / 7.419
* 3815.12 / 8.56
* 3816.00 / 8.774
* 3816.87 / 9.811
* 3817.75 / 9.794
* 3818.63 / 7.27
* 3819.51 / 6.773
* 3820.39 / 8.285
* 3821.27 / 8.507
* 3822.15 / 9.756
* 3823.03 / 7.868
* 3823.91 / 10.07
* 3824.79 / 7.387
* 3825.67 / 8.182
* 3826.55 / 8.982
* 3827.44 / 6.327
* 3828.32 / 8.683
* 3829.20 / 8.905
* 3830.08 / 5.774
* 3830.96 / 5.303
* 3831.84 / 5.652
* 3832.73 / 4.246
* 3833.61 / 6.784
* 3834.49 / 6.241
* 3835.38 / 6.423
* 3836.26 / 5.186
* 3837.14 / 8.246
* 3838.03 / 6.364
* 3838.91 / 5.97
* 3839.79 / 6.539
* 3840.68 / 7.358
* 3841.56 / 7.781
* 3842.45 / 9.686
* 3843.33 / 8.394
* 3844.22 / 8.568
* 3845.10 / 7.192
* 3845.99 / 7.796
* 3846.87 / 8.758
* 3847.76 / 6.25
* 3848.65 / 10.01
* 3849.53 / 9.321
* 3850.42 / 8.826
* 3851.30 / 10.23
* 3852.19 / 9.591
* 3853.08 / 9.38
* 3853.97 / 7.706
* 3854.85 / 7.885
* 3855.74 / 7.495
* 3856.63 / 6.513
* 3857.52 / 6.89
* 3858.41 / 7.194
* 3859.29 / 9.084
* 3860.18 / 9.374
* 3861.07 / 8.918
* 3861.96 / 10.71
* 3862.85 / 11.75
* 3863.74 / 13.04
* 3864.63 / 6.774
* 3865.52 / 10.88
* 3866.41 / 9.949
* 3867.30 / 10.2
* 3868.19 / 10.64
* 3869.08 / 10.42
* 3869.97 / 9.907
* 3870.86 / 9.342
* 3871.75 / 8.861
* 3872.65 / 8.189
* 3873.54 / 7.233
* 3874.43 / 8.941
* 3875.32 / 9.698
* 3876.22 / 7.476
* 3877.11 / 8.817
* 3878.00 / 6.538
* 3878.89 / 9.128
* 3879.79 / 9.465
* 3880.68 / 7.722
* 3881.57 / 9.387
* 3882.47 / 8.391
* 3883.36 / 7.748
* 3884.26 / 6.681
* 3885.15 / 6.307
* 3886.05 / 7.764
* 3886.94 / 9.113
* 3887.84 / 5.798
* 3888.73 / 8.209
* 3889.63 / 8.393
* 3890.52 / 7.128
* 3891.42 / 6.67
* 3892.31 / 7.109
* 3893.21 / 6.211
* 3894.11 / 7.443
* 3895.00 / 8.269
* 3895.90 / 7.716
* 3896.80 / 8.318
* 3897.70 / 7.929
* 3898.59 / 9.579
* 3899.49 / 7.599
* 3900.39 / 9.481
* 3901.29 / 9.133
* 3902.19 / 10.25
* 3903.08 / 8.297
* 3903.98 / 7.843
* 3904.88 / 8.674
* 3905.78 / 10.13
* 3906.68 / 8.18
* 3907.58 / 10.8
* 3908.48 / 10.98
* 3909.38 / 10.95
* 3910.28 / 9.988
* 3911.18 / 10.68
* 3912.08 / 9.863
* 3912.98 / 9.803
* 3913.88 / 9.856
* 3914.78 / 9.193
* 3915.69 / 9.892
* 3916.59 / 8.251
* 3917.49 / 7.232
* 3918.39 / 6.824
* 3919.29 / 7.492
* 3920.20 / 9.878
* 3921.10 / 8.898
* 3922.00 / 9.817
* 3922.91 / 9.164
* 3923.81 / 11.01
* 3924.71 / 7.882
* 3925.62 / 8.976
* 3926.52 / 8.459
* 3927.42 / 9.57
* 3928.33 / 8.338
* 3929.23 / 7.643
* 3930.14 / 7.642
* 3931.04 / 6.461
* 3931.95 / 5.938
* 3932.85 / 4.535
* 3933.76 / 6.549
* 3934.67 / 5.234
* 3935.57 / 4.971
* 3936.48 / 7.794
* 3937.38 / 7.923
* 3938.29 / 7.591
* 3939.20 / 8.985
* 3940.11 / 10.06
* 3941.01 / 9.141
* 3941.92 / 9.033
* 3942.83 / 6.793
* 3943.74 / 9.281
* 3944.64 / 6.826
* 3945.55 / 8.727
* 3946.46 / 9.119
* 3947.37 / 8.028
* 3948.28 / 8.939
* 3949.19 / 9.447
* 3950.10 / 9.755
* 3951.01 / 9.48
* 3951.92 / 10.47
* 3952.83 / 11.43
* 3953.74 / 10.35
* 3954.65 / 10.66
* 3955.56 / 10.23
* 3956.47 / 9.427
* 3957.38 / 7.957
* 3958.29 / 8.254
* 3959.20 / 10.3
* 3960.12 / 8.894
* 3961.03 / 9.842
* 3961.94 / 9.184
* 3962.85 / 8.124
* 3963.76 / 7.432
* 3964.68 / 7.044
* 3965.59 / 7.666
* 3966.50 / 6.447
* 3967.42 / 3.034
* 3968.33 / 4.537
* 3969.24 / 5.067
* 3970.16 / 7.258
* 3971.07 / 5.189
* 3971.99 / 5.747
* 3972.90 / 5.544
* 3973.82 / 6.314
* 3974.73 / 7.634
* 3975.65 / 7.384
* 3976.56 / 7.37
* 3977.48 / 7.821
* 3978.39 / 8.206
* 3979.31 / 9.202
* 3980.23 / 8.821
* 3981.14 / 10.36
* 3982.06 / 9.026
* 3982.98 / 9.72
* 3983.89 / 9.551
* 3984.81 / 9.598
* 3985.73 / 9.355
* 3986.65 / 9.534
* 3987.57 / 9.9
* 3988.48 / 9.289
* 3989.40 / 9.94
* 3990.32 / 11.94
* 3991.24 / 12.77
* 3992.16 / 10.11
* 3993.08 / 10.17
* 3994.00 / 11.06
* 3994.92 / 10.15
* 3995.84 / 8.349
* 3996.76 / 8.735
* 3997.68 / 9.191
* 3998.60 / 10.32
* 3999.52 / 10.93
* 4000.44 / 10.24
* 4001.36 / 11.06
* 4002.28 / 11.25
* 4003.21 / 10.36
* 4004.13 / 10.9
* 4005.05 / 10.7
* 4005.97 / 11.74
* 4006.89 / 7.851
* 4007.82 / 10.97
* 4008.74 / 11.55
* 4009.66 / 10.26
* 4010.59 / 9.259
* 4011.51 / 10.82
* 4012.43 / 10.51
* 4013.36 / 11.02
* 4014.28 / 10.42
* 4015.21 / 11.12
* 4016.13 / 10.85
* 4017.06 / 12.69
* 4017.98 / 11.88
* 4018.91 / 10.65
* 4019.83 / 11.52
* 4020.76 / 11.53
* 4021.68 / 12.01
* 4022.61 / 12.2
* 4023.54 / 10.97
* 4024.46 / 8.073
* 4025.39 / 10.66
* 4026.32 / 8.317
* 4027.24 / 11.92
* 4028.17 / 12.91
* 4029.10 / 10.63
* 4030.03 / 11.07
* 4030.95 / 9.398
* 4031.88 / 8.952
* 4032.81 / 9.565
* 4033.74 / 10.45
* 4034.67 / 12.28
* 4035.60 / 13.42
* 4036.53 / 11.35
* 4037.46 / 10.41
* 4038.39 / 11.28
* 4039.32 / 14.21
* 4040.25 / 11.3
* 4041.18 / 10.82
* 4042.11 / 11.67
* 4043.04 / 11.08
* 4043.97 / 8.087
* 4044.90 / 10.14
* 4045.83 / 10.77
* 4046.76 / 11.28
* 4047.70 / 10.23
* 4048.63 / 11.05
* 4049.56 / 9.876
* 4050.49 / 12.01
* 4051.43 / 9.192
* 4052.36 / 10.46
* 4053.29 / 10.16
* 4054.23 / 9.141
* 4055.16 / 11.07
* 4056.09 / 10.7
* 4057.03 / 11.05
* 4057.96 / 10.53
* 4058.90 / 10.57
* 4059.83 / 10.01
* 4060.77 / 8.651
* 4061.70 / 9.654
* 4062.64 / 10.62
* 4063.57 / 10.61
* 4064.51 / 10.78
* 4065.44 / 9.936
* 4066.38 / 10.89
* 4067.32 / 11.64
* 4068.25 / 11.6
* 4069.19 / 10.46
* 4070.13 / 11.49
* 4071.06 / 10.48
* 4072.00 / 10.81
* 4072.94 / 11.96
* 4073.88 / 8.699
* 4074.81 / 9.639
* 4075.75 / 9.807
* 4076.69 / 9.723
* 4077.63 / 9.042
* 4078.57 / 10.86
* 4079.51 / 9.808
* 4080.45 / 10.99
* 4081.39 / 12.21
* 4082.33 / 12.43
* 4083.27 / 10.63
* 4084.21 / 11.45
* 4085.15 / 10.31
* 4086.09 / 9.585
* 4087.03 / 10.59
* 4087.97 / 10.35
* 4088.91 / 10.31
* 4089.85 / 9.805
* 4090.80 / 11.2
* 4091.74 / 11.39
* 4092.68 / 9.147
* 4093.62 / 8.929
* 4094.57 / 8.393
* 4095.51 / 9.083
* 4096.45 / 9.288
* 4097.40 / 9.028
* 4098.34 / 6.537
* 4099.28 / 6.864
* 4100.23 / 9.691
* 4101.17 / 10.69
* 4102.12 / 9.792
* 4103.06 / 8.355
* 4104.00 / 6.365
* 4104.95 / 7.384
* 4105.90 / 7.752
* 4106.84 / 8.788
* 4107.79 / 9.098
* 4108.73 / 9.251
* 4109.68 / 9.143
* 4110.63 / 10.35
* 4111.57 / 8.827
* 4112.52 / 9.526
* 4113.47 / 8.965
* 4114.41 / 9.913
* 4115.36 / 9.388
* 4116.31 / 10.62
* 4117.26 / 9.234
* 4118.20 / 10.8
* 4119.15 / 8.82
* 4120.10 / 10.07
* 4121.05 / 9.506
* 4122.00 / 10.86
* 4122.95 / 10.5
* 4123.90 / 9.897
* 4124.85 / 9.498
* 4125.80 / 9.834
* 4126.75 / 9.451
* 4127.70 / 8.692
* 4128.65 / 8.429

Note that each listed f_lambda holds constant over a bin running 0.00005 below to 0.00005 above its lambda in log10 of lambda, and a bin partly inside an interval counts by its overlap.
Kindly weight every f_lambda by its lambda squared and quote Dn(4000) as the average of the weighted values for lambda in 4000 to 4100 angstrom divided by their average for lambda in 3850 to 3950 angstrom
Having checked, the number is 1.33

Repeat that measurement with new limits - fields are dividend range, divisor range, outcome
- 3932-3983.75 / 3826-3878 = 1.03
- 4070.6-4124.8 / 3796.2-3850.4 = 1.41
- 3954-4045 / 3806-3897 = 1.28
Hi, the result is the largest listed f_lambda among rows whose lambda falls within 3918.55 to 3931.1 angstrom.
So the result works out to 11.01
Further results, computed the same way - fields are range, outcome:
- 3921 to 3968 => 11.43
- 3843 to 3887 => 13.04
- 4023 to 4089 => 14.21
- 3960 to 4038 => 13.42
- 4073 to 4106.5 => 12.43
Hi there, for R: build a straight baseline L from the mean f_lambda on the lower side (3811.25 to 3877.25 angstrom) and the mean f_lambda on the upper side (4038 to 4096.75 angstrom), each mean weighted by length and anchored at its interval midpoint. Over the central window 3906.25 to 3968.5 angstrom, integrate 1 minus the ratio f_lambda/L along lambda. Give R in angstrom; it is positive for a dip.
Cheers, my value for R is 4.4 angstrom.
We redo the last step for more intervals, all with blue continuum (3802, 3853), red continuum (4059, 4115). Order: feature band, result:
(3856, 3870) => -1.9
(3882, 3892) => 1.2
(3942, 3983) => 3.7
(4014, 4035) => -3.2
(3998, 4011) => -1.7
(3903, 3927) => -1.5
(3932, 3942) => 1.7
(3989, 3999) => -1.1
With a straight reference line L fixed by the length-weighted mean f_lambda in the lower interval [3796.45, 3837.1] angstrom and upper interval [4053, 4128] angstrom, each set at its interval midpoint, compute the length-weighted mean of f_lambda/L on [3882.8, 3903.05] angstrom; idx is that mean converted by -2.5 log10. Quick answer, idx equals 0.08 mag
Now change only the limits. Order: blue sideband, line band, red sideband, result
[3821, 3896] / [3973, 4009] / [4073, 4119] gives -0.084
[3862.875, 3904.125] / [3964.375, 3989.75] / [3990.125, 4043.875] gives 0.294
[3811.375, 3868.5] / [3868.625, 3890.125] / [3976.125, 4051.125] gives 0.054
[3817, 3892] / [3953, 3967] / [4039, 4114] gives 0.029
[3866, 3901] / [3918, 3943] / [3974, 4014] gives 0.128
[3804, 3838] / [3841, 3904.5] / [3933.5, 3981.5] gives -0.065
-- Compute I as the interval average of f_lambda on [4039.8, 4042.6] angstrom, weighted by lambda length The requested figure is 11.3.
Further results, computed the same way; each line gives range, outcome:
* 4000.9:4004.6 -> 10.9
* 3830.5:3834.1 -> 5.51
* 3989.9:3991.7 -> 12.4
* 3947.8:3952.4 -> 9.61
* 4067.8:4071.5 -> 11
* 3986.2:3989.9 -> 9.7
